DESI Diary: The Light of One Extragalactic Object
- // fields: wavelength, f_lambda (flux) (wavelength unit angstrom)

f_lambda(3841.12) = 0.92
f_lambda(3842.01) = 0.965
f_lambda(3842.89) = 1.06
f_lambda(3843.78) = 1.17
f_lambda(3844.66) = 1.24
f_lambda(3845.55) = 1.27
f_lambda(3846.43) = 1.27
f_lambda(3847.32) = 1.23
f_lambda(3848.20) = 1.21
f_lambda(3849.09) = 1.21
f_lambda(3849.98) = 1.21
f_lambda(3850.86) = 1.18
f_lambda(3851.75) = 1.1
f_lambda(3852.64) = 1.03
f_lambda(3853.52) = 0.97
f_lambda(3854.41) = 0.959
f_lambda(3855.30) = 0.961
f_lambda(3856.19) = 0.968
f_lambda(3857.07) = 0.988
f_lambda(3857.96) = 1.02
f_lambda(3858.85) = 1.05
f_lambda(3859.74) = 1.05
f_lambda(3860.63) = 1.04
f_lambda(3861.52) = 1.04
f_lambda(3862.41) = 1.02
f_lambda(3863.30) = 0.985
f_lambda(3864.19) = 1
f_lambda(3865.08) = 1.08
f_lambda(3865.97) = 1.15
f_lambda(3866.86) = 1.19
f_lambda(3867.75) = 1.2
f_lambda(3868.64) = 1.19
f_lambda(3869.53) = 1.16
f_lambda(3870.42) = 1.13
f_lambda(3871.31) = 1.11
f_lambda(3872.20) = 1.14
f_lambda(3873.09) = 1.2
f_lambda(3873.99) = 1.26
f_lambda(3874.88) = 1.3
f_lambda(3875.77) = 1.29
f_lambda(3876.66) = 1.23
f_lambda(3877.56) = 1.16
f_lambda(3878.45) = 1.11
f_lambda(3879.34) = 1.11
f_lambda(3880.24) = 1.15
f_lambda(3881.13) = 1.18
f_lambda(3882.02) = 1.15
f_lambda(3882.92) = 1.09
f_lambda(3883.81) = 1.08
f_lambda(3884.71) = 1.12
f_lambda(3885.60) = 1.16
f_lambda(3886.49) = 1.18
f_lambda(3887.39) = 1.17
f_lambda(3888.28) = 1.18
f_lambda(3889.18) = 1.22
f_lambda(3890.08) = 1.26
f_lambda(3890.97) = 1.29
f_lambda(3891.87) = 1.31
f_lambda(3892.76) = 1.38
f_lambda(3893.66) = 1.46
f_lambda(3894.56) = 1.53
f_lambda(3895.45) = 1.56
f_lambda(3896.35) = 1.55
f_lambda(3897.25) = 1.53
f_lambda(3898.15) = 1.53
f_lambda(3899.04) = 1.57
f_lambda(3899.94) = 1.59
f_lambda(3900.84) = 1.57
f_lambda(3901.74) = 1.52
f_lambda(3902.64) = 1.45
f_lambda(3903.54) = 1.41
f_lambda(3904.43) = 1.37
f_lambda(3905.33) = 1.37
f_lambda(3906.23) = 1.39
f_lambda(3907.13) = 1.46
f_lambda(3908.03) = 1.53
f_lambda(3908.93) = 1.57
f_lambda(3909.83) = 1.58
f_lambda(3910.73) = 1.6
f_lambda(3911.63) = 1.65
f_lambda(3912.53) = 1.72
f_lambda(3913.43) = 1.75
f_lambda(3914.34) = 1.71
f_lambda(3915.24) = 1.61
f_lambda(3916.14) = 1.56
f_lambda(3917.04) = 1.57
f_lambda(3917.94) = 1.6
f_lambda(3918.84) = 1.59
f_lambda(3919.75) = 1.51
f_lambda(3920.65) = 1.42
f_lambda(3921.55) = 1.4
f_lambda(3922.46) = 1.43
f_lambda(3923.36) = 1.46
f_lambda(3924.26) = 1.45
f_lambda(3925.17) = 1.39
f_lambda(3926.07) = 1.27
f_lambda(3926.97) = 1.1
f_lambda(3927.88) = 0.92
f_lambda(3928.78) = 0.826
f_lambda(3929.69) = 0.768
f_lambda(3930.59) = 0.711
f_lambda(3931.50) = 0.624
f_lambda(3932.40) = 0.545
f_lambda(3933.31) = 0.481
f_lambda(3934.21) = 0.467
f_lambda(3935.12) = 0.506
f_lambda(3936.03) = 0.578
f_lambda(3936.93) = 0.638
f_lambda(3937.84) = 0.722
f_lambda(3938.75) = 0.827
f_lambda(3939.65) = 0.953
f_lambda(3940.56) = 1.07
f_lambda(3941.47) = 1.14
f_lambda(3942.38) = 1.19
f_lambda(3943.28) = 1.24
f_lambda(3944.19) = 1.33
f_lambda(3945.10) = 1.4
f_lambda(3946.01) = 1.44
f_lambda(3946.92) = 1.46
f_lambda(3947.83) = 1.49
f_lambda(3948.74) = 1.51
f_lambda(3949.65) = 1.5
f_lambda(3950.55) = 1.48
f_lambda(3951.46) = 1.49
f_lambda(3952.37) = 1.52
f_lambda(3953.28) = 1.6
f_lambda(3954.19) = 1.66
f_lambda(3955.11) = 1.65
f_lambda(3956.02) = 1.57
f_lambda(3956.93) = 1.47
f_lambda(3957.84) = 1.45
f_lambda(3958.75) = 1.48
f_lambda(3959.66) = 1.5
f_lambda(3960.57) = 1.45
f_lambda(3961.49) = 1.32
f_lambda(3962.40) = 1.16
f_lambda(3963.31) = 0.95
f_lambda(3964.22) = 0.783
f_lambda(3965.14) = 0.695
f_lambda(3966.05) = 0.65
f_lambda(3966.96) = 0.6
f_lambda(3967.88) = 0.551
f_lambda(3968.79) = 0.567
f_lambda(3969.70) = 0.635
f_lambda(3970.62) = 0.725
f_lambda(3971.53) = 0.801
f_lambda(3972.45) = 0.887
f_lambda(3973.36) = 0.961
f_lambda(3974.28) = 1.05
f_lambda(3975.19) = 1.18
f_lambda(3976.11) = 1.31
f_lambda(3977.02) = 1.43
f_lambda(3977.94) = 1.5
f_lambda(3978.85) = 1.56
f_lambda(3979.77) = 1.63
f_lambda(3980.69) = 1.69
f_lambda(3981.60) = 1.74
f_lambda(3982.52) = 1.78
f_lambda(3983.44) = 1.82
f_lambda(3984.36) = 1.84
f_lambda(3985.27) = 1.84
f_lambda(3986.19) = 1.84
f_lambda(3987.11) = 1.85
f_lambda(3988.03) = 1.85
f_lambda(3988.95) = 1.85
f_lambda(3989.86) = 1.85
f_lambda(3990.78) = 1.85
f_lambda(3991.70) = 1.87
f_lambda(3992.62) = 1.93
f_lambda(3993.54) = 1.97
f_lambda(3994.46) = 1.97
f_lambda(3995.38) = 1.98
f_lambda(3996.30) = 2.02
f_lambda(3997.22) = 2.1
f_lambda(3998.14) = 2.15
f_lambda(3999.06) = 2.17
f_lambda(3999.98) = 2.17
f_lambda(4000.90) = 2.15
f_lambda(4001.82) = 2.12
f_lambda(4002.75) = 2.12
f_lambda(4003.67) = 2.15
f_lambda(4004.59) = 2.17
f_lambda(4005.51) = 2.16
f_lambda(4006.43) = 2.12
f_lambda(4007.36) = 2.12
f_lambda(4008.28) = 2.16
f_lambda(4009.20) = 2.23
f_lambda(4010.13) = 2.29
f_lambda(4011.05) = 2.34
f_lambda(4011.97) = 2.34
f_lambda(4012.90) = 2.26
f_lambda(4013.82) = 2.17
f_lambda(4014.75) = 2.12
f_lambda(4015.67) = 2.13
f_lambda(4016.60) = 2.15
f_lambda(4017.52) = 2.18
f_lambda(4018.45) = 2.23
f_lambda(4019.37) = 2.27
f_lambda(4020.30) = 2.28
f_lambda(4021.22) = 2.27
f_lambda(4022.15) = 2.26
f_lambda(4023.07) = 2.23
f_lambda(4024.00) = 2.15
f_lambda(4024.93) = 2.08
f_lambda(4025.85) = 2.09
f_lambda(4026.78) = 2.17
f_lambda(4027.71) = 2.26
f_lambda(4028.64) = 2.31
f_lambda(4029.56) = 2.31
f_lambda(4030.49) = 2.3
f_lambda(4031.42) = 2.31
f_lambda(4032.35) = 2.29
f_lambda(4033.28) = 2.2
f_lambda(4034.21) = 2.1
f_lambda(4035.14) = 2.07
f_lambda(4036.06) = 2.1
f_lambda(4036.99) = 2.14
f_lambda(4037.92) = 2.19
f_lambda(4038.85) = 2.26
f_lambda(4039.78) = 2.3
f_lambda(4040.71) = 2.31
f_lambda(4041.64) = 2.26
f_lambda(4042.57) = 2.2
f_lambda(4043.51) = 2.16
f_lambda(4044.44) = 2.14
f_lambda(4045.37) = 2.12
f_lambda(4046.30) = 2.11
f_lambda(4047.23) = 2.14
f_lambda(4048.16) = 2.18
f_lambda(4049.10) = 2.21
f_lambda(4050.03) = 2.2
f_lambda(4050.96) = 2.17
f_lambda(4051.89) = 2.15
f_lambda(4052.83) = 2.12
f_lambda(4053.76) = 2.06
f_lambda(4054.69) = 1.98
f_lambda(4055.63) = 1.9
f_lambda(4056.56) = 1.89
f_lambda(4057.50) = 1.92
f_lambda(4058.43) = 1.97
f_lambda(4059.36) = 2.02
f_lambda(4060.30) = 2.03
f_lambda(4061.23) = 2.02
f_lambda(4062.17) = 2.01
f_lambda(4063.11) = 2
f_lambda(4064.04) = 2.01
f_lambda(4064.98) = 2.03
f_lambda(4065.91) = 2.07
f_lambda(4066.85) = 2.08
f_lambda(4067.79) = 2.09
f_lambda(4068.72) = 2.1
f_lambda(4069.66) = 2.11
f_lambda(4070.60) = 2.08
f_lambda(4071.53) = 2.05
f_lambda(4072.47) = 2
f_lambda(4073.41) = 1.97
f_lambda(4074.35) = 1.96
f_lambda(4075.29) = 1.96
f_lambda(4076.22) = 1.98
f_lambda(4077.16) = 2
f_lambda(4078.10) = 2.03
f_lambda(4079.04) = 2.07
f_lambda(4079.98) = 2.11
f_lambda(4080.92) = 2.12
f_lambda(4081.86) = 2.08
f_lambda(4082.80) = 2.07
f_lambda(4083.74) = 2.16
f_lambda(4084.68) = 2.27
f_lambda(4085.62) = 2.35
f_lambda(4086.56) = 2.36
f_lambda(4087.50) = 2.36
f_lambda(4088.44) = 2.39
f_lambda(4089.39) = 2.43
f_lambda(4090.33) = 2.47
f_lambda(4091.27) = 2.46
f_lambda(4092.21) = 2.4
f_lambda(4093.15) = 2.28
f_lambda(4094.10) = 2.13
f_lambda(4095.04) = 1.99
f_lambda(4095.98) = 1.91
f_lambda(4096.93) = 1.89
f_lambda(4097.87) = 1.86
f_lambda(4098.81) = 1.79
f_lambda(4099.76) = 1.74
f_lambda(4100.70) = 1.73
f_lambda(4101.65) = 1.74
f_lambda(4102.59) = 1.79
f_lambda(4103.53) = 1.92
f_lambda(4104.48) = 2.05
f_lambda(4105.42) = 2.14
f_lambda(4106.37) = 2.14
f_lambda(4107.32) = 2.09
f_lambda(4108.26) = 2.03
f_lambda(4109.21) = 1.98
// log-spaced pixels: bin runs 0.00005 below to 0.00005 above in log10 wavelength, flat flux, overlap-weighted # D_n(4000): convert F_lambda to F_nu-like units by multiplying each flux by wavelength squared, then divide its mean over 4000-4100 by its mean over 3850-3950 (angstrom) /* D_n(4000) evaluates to 1.89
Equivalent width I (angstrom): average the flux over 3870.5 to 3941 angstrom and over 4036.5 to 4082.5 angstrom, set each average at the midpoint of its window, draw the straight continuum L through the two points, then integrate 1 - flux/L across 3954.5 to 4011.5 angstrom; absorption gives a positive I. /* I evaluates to 2.59 angstrom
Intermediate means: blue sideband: 1.25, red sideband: 2.08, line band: 1.61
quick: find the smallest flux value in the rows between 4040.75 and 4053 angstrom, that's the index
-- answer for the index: 2.11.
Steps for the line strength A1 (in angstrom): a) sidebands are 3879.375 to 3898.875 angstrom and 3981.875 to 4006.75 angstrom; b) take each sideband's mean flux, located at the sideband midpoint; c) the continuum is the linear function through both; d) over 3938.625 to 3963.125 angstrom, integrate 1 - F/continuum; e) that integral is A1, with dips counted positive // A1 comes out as 4.5 angstrom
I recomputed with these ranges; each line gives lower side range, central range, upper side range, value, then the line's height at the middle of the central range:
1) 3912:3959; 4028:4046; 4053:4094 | -3.2 angstrom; 1.88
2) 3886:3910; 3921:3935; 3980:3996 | 5.2 angstrom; 1.57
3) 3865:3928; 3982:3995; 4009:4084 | -0.2 angstrom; 1.83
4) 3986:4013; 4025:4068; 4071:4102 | -0.9 angstrom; 2.08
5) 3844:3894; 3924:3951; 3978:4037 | 9.8 angstrom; 1.61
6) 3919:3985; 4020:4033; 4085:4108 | -4.5 angstrom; 1.66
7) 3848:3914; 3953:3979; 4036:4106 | 7.9 angstrom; 1.63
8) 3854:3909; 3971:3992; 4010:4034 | 4.2 angstrom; 1.94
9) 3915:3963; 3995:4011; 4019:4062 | -2.9 angstrom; 1.81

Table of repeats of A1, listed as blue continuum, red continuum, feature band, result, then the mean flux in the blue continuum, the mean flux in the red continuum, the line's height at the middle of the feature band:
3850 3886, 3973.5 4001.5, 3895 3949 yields 4.4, 1.11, 1.79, 1.42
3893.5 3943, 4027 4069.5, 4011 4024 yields -2.0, 1.28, 2.13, 1.93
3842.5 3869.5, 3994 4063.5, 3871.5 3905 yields -0.1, 1.1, 2.15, 1.3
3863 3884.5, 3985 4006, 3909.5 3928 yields -0.4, 1.15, 2.01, 1.47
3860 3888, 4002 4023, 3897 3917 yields -2.2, 1.14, 2.2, 1.39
